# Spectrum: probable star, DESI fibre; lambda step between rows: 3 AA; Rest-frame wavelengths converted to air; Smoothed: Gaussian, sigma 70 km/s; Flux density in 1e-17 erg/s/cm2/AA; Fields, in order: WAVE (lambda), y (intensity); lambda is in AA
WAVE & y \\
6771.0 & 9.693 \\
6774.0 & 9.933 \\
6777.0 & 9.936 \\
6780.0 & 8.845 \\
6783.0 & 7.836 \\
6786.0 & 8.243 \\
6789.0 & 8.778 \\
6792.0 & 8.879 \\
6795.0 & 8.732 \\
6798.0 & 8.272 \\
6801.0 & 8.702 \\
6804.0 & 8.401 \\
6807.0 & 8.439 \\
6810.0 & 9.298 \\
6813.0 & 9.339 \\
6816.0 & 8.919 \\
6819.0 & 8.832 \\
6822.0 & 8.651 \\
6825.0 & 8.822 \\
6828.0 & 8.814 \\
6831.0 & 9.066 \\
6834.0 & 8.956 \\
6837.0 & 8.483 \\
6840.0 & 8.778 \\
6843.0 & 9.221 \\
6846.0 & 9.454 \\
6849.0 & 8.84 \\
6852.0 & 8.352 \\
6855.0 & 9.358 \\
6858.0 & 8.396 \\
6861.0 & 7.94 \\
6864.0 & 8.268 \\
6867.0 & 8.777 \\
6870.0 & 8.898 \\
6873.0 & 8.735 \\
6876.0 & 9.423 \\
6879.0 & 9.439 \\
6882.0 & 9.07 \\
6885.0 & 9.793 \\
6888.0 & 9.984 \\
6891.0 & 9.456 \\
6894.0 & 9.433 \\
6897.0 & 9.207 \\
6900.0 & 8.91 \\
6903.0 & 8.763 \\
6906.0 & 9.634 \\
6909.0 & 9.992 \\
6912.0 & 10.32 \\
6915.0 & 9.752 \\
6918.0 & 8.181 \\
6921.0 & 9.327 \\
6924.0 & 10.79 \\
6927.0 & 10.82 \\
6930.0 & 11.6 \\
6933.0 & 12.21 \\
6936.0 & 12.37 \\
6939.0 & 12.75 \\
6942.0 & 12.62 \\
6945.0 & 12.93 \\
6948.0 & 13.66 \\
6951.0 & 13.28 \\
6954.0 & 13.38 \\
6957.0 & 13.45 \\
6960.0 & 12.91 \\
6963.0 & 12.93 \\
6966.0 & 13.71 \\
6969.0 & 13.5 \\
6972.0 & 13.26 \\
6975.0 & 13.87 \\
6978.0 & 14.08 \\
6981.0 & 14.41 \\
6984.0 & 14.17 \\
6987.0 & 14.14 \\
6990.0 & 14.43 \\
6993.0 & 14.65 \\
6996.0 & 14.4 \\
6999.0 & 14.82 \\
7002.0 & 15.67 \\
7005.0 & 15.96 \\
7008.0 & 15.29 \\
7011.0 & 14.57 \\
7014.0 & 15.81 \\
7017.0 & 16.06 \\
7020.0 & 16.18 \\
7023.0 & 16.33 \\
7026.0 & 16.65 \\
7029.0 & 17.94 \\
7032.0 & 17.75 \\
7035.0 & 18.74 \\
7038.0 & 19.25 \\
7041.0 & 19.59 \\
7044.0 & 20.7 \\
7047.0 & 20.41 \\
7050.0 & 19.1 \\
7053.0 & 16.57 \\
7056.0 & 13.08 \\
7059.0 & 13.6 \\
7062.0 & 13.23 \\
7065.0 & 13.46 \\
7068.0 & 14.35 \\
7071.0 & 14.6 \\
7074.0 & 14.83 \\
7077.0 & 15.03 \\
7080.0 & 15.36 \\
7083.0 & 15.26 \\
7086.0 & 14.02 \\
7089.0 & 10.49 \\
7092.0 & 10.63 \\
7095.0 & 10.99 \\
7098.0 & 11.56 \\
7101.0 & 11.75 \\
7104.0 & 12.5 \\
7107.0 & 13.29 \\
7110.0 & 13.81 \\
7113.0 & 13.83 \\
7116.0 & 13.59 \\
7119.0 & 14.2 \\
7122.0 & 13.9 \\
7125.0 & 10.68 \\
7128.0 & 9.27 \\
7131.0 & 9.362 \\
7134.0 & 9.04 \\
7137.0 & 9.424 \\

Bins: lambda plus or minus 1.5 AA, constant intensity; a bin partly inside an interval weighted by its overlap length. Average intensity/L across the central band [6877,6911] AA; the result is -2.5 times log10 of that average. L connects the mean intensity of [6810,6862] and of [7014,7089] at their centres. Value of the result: 0.149 mag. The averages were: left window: 8.86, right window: 16.2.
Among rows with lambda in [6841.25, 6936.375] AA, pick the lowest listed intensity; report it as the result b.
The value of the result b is 7.94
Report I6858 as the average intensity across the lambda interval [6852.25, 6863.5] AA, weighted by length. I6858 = 8.51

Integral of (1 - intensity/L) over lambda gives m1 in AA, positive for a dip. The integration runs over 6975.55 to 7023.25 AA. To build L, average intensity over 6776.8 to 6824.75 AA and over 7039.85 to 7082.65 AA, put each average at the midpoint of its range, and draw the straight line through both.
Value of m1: -2.57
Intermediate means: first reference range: 8.73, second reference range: 15.9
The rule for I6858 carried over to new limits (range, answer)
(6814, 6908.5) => 9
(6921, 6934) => 11.1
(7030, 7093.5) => 15.7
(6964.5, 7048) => 15.9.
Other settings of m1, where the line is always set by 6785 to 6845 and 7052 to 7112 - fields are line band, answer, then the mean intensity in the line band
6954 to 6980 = -4.7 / 13.5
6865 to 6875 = 1.0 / 8.81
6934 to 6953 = -3.3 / 12.9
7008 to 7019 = -2.9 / 15.5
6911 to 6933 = 0.8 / 10.3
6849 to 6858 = 0.6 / 8.78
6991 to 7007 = -4.2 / 15.1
